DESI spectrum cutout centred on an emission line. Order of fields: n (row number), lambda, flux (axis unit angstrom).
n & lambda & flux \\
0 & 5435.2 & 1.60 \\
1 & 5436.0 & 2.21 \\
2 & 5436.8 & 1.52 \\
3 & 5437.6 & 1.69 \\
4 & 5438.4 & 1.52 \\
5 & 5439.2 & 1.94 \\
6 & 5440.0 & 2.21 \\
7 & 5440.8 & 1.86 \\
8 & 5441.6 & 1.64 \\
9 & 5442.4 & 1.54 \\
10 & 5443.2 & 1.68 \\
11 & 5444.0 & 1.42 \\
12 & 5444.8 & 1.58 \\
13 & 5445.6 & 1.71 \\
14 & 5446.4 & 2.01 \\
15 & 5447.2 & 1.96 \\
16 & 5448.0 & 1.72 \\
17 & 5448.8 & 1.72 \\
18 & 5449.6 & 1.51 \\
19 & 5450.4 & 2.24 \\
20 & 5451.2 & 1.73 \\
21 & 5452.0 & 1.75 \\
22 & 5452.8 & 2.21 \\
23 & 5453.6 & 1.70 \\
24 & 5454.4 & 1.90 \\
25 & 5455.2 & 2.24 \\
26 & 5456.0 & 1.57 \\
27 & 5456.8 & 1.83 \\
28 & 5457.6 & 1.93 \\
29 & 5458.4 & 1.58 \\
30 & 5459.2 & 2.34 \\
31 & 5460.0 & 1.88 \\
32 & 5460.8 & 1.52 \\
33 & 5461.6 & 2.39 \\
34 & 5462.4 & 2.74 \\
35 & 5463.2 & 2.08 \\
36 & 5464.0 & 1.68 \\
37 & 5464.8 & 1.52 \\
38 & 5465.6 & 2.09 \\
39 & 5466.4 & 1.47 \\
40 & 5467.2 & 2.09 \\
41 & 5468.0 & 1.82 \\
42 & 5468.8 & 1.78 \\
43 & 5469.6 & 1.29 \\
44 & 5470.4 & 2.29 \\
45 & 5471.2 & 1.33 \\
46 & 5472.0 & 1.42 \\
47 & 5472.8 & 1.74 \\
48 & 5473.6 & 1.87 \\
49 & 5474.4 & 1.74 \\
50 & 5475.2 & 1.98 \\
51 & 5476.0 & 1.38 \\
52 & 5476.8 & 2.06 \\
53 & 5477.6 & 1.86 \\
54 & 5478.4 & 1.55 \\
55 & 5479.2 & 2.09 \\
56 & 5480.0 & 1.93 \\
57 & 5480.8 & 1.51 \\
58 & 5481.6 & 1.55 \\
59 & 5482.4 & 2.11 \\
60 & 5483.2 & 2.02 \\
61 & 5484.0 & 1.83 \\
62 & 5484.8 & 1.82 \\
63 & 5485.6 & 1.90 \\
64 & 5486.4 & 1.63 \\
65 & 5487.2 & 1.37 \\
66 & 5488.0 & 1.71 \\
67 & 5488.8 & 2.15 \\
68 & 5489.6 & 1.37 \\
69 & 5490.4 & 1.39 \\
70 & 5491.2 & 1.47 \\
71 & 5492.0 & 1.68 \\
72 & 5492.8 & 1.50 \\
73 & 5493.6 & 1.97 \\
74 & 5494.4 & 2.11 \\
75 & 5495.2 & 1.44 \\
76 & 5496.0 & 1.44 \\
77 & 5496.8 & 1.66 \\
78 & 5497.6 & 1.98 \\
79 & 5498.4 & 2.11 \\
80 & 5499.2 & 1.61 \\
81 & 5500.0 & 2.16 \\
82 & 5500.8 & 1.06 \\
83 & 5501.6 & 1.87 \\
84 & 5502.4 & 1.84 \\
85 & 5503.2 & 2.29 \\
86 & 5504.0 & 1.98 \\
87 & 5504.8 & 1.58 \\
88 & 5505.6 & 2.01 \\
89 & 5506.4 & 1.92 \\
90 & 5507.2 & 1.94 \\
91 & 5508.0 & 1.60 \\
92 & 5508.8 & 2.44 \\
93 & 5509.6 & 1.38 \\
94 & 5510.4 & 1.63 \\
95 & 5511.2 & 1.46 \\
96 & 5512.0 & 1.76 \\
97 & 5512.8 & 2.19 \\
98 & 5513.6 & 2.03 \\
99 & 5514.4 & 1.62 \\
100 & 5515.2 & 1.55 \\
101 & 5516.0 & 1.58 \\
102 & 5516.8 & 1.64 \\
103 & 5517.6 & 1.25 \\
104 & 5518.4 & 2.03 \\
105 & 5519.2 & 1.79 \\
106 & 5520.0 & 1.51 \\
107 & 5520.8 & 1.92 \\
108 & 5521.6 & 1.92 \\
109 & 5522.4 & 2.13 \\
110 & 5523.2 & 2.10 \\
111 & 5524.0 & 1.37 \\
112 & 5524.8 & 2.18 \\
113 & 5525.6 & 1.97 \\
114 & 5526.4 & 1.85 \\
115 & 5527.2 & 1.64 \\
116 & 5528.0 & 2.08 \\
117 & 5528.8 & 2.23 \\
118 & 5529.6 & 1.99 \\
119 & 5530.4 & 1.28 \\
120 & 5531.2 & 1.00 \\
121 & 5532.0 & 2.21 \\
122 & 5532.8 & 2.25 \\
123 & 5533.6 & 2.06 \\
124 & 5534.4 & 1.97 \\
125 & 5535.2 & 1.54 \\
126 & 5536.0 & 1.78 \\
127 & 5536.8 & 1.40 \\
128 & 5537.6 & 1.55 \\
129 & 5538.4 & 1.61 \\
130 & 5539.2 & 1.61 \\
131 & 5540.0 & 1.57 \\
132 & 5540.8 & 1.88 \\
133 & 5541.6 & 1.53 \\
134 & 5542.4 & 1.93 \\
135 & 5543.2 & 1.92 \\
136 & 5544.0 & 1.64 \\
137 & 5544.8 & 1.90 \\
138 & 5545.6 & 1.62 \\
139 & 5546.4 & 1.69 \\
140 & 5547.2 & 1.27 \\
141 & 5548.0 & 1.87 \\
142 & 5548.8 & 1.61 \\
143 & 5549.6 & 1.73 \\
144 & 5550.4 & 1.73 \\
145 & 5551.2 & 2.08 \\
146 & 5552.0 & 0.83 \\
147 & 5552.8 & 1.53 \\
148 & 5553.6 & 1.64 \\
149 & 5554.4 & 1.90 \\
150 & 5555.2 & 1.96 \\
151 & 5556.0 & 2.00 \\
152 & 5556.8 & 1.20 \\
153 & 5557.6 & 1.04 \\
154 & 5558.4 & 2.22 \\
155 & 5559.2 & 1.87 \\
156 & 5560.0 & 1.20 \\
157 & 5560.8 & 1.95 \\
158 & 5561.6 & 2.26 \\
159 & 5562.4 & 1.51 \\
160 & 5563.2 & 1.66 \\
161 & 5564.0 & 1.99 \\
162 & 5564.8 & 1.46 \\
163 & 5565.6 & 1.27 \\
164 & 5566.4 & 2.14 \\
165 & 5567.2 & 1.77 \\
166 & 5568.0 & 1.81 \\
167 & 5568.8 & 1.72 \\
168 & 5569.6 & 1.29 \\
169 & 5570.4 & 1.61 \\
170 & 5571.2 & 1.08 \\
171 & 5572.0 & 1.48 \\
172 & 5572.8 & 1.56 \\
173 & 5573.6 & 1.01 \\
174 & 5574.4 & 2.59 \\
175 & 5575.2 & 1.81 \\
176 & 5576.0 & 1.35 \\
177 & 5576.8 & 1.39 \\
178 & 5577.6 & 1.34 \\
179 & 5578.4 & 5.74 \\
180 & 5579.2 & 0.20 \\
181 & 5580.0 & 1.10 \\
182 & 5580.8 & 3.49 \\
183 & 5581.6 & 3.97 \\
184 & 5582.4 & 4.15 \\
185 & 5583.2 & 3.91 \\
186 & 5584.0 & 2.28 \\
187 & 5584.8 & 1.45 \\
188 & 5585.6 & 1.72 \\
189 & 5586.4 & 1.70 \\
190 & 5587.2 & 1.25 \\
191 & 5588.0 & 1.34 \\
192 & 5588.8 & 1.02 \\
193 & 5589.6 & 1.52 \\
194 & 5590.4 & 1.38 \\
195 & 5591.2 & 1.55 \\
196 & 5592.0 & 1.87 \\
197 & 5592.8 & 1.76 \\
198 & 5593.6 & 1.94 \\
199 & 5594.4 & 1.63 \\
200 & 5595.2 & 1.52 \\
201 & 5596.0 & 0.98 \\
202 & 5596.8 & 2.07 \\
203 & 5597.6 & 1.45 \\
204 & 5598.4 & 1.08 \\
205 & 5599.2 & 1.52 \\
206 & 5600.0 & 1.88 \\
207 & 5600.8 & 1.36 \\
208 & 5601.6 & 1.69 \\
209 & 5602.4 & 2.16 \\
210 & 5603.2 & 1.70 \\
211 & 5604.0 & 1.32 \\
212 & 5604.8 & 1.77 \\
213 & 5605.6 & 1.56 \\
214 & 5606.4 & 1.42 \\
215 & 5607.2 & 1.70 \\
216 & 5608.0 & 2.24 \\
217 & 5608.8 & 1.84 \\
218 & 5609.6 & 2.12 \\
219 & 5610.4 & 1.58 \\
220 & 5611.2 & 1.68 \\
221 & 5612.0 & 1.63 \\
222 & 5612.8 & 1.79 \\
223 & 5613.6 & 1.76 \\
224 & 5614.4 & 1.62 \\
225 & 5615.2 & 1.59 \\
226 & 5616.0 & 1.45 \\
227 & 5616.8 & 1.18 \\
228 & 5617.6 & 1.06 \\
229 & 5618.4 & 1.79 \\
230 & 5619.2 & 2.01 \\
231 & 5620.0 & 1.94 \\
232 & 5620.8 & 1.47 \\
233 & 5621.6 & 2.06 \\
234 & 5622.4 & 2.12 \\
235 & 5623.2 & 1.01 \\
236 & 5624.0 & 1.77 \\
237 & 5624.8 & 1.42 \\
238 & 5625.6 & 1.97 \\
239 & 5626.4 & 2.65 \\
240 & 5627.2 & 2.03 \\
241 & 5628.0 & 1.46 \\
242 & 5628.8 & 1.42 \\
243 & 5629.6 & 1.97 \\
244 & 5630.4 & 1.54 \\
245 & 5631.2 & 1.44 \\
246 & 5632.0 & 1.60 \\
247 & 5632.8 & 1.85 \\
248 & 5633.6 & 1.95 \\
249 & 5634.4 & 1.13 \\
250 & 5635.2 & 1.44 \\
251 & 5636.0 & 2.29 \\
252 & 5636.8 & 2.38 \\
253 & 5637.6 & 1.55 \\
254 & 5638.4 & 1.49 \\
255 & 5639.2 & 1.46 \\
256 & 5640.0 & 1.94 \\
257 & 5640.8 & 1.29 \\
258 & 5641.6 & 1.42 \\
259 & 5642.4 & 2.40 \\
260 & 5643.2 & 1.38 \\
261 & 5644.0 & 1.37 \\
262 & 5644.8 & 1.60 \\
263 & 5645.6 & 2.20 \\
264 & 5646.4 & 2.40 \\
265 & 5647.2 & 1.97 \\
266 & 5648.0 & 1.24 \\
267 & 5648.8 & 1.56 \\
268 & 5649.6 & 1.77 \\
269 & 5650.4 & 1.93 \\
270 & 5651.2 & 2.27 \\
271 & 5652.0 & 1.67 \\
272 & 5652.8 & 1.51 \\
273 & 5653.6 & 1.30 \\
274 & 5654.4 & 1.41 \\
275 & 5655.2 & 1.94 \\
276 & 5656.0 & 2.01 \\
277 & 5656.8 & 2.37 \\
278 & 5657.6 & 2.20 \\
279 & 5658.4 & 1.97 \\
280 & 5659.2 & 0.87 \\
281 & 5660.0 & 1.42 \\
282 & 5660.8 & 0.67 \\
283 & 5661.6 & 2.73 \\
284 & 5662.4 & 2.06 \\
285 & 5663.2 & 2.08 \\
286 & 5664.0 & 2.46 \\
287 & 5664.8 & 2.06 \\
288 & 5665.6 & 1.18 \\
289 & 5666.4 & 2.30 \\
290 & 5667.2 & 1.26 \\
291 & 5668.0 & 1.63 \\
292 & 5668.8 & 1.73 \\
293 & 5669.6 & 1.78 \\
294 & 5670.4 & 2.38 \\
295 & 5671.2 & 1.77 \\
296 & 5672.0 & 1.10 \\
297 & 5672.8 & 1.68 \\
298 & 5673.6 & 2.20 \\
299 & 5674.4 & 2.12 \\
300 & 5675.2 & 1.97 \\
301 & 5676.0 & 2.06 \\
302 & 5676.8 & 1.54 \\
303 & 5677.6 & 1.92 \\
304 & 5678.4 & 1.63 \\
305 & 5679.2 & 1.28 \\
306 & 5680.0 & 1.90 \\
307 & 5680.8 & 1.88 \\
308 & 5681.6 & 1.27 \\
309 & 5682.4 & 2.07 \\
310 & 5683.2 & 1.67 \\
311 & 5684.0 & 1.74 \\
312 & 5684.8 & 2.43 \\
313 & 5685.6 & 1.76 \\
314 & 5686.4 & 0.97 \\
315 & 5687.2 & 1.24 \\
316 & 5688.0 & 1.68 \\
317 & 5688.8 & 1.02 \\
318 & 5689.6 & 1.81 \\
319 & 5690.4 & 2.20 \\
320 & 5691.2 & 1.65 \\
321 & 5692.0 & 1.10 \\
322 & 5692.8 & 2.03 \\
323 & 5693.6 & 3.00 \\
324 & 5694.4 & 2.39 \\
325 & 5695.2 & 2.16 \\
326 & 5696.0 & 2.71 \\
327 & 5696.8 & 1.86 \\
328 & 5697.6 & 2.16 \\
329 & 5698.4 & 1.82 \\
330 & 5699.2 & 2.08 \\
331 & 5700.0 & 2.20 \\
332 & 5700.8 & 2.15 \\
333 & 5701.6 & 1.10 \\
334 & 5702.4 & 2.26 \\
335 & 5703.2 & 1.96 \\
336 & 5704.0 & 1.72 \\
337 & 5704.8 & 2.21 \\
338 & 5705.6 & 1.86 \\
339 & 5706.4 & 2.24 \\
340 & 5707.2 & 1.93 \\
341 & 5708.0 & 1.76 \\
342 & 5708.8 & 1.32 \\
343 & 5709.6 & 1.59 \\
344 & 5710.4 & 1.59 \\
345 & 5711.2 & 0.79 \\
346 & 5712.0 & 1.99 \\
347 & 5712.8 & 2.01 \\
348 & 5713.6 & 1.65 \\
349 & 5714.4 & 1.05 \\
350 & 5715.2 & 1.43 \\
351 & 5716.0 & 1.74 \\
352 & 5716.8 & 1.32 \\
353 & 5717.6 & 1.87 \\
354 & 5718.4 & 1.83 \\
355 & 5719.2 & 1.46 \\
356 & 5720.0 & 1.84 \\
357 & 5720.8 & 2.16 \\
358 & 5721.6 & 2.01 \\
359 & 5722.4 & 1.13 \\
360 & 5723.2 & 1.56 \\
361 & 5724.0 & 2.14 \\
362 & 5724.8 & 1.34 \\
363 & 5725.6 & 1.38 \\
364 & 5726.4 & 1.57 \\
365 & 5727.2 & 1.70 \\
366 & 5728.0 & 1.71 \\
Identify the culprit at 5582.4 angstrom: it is H-beta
